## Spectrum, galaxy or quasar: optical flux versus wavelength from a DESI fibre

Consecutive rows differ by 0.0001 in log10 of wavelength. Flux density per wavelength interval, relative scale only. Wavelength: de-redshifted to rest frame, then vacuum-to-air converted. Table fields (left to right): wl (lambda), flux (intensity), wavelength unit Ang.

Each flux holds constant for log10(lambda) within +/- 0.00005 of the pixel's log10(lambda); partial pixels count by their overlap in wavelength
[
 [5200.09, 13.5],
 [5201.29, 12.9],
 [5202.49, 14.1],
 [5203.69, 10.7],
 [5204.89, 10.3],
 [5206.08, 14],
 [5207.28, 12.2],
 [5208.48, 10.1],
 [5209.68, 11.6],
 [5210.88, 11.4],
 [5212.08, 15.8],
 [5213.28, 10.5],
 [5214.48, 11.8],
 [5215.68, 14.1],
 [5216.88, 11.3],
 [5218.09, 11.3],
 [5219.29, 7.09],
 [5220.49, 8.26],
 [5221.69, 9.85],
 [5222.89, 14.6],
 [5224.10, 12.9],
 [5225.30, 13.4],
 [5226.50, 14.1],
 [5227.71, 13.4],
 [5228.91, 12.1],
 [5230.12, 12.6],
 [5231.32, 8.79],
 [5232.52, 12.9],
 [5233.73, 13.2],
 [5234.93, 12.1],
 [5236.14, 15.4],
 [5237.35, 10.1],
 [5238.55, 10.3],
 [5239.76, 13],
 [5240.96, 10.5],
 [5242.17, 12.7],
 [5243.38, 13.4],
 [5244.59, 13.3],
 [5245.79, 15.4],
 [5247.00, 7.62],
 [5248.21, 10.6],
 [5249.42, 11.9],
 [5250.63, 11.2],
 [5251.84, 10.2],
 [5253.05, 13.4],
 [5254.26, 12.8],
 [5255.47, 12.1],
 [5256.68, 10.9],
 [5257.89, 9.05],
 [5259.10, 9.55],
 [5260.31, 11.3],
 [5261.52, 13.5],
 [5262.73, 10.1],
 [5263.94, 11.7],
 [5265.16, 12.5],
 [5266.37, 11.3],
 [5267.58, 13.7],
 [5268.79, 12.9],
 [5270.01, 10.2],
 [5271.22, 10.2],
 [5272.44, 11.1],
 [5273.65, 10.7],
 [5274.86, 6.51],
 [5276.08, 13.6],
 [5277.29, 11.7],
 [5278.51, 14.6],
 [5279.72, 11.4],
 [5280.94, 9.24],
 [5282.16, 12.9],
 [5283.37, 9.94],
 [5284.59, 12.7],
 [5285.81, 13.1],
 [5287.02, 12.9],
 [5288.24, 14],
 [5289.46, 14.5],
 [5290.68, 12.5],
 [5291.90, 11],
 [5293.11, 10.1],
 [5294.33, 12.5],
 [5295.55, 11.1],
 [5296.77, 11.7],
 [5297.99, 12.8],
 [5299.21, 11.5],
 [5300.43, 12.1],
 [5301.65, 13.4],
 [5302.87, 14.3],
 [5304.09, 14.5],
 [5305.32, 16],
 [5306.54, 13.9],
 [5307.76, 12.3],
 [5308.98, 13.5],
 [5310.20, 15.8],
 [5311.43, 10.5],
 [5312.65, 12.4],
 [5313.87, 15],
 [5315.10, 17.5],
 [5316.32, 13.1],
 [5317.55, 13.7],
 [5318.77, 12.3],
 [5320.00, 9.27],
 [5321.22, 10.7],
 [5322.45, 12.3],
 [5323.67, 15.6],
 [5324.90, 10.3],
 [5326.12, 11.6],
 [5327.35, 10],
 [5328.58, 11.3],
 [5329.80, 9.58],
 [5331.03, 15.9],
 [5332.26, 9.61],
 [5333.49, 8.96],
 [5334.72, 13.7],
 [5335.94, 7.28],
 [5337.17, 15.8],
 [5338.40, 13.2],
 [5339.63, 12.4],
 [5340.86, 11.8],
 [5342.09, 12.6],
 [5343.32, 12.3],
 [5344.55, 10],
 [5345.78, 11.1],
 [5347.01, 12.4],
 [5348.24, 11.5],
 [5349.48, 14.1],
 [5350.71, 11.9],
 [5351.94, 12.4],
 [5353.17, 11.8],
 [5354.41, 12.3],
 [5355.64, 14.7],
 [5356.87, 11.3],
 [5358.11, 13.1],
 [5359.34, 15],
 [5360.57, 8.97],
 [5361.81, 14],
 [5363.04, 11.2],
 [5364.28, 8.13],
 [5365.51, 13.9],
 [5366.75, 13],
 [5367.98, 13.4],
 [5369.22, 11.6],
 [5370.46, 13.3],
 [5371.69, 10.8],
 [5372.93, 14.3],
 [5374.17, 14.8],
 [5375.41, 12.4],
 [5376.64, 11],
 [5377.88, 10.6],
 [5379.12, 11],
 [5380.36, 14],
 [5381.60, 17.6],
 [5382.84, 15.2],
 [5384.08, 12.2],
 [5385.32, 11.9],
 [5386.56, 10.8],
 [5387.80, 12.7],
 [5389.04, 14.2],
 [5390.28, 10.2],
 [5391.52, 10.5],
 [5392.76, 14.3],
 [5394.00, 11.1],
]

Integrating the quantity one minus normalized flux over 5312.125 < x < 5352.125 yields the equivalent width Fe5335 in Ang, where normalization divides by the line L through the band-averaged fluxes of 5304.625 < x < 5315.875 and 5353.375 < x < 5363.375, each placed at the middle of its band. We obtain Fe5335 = 3.7 Ang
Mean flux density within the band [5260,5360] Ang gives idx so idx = 12.3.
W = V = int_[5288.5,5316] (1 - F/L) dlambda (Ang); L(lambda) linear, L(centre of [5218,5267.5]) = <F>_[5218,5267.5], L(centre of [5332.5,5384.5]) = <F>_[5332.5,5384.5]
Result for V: -2.4 Ang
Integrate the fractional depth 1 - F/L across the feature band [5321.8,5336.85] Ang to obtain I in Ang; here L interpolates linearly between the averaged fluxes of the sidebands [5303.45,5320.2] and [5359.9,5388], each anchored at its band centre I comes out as 2.1 Ang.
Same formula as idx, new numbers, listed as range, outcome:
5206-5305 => 11.9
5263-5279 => 11.5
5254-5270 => 11.6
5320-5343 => 11.8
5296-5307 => 13.3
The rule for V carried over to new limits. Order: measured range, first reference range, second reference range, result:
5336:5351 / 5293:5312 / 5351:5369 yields 0.3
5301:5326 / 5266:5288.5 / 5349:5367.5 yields -2.7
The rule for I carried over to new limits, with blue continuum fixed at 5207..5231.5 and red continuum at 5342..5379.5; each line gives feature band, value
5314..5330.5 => -0.1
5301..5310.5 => -1.6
